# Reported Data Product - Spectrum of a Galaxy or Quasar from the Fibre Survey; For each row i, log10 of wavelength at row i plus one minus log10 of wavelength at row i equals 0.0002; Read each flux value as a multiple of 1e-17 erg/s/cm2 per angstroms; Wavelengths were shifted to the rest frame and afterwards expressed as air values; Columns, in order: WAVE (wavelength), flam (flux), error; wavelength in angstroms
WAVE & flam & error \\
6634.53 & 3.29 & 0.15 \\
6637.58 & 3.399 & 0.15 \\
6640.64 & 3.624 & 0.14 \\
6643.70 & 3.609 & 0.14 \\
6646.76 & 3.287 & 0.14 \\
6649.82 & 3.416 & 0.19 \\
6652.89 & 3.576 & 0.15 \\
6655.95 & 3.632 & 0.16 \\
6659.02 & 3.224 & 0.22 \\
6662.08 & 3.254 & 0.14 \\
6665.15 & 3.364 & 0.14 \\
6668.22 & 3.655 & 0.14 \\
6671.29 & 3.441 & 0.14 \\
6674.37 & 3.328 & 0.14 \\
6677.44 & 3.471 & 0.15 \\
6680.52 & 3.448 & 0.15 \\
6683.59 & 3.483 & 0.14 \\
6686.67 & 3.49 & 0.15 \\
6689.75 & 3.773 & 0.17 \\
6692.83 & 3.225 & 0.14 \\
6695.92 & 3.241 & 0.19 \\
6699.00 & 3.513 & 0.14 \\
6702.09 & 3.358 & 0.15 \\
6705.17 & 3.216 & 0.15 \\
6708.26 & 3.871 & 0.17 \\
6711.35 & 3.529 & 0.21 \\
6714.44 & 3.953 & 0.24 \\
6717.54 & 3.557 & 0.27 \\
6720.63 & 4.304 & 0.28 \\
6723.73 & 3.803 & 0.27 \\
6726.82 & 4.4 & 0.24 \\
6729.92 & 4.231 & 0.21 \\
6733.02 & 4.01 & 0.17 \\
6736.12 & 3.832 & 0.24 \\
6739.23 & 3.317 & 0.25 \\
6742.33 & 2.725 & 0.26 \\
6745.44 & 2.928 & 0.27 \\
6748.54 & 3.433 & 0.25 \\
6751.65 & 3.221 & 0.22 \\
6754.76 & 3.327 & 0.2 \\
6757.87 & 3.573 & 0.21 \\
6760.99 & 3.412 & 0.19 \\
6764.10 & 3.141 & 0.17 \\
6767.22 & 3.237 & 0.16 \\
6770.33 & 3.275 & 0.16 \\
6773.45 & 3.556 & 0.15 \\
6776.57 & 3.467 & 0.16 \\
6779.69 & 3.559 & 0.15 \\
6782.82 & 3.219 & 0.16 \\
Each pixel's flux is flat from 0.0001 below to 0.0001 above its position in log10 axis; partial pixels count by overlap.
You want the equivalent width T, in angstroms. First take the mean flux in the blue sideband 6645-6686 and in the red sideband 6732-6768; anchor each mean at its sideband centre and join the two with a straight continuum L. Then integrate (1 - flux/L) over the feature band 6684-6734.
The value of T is -4.83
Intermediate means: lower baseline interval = 3.43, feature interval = 3.71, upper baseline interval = 3.34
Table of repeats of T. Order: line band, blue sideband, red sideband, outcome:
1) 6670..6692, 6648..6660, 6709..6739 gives 1.0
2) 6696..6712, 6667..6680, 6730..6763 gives -0.1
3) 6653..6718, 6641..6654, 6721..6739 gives 4.3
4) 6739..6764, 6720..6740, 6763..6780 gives 2.9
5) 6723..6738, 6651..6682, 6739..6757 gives -3.9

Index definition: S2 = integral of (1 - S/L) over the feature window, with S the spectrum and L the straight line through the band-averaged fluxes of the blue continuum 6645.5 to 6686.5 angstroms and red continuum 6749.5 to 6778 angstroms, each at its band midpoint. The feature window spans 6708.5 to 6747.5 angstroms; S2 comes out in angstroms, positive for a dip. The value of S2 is -3.8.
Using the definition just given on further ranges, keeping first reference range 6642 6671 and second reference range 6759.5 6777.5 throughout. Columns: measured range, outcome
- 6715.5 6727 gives -2.0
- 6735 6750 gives 0.6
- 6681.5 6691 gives -0.4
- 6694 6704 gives 0.1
